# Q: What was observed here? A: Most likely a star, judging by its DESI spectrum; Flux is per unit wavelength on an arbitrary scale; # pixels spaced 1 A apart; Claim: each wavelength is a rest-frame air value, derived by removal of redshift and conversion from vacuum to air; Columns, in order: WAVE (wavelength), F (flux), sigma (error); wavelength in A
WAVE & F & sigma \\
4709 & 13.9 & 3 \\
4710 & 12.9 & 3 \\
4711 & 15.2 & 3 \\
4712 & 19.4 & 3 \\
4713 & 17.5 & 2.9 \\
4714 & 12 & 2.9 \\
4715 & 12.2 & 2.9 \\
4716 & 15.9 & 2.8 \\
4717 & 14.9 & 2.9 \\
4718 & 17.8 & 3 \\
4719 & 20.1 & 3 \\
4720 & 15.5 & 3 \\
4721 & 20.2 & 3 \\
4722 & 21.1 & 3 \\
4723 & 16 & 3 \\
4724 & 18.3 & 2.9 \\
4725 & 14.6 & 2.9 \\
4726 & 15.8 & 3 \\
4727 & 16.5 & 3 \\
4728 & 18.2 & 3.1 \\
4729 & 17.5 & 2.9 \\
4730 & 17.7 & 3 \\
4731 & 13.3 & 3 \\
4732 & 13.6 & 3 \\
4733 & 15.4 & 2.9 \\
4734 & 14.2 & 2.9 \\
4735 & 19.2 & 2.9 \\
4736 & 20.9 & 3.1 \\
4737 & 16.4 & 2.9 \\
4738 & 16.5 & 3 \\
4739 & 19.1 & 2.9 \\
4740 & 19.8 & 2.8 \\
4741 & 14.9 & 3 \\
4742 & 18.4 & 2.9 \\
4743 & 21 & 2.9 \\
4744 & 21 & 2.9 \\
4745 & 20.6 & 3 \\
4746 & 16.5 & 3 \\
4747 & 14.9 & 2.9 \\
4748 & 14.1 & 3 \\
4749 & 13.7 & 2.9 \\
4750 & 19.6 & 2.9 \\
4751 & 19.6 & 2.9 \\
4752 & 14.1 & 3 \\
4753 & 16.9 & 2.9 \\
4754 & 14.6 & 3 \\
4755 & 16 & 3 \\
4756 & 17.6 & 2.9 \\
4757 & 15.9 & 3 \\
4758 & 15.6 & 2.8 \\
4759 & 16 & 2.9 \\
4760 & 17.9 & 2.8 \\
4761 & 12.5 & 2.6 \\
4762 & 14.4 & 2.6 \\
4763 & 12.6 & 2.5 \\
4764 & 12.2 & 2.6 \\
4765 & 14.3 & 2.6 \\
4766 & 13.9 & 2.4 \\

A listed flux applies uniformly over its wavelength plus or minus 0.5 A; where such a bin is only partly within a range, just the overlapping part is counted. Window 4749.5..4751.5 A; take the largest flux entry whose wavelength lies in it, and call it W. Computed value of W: 19.6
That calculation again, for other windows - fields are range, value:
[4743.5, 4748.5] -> 21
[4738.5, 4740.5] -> 19.8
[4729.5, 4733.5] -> 17.7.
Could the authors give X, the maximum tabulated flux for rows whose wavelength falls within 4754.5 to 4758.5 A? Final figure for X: 17.6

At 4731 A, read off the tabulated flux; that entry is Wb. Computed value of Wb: 13.3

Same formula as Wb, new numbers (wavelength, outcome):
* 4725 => 14.6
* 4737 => 16.4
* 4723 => 16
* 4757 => 15.9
